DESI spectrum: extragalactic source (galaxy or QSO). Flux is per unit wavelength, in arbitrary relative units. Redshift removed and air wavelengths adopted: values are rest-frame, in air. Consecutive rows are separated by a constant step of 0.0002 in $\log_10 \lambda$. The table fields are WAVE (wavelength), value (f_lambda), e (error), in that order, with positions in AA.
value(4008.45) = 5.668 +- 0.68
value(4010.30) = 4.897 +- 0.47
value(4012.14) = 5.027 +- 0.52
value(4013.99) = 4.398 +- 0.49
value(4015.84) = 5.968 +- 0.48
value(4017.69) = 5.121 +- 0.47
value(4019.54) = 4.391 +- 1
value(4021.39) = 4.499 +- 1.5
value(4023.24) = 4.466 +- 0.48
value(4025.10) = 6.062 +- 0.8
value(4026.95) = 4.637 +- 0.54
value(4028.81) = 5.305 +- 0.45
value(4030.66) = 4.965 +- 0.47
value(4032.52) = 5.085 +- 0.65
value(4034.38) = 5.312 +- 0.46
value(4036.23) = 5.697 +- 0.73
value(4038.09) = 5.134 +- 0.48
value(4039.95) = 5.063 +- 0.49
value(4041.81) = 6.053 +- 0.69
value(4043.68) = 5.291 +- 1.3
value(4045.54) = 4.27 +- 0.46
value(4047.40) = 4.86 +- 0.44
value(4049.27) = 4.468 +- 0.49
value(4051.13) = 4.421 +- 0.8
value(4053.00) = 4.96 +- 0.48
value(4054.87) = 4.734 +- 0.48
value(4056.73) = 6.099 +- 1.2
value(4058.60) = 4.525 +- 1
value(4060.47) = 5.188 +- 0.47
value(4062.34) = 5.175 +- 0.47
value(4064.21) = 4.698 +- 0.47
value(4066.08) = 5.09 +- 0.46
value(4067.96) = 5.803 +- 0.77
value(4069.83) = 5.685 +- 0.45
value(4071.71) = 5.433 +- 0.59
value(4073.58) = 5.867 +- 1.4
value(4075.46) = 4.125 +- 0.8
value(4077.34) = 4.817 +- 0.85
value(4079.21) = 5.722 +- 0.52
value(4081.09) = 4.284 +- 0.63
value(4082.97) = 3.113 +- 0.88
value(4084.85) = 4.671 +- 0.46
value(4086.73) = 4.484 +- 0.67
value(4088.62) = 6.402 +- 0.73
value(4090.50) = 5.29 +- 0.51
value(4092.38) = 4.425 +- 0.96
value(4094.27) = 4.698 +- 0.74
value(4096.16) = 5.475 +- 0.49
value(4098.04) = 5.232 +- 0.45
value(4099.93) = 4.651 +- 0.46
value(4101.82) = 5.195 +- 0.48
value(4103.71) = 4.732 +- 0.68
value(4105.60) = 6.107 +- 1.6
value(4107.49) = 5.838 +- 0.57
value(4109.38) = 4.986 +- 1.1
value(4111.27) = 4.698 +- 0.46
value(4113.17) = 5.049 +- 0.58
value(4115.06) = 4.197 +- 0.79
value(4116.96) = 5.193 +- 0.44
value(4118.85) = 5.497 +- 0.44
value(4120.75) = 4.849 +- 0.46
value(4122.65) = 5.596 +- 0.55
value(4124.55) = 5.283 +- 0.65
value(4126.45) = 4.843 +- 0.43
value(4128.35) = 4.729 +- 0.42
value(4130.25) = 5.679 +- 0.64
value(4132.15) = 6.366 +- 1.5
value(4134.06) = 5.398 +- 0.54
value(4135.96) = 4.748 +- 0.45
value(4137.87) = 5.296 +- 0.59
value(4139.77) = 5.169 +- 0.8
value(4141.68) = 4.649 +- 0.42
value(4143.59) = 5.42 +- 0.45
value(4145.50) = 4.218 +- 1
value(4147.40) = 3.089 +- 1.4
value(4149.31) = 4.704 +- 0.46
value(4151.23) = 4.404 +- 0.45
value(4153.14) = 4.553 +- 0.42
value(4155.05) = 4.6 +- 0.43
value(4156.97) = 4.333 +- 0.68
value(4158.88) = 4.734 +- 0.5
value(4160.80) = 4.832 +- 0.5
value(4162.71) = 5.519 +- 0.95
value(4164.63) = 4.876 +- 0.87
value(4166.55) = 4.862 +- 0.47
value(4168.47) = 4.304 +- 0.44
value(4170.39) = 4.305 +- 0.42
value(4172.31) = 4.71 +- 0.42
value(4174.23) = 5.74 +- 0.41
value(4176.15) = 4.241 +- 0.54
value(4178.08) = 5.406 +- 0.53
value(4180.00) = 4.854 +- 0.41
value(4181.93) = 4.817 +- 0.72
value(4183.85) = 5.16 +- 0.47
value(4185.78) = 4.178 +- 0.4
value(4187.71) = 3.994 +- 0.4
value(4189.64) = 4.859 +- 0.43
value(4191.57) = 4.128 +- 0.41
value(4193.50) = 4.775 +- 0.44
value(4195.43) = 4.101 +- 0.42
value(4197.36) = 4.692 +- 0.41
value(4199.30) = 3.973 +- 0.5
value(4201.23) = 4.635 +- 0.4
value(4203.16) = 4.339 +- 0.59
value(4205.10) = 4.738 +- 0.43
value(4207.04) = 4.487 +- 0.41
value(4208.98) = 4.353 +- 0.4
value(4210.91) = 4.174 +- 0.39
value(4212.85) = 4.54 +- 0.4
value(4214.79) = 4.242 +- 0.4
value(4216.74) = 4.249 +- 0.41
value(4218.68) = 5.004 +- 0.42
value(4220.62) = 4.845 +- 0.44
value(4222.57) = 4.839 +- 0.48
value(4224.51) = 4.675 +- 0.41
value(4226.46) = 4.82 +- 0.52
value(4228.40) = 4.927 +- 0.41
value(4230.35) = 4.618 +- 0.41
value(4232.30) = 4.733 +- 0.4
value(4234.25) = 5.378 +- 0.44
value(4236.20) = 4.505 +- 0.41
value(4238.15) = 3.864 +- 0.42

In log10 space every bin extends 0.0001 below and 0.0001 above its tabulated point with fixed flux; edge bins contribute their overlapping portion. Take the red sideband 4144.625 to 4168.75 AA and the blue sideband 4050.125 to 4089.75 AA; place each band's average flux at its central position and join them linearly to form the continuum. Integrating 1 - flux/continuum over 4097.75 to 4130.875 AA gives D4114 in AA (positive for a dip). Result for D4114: -2.4 AA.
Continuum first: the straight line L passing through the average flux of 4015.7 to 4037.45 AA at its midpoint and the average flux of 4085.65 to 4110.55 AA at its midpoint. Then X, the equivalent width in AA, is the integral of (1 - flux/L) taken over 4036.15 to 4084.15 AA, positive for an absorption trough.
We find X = 1.22 AA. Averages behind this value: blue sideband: 5.1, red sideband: 5.19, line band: 5.01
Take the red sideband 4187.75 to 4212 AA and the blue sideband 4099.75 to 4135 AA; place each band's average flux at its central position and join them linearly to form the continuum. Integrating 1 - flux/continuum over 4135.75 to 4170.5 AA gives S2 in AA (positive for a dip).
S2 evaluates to 1.4 AA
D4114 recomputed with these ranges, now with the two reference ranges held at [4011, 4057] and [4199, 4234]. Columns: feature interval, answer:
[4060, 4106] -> -1.1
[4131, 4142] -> -1.2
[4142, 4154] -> 0.9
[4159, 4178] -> -0.5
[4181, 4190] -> 0.2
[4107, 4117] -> -0.2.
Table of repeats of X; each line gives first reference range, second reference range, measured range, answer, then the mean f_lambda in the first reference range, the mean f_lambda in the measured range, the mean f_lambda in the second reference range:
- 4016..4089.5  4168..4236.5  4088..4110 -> -1.5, 5.03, 5.24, 4.62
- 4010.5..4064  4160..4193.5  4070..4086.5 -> 0.6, 5.04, 4.79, 4.75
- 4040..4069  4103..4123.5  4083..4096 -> 0.6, 5.04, 4.89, 5.16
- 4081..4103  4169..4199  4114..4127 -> -0.8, 4.85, 5.07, 4.64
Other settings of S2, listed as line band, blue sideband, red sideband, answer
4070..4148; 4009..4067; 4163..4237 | -2.7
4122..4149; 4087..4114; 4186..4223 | -0.4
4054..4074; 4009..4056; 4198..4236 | -1.4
